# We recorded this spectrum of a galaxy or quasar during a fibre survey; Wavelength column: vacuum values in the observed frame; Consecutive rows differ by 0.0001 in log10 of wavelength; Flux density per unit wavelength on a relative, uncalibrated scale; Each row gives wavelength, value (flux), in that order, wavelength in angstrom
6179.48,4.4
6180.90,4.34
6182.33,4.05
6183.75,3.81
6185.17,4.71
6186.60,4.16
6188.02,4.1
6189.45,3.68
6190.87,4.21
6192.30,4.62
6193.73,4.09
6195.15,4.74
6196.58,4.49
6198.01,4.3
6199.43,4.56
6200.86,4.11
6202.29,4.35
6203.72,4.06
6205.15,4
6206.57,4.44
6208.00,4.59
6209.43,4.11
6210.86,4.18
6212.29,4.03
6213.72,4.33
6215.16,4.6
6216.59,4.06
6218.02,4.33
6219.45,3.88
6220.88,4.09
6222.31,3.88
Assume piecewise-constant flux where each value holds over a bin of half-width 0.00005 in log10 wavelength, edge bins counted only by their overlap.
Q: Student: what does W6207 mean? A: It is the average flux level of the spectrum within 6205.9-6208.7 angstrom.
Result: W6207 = 4.51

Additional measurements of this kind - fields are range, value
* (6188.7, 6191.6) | 3.94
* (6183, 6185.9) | 4.26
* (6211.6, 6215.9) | 4.31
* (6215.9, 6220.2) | 4.1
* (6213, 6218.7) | 4.33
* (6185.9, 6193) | 4.15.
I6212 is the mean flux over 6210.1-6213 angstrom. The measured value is 4.11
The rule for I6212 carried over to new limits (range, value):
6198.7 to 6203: 4.34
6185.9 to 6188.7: 4.14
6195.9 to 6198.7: 4.39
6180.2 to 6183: 4.19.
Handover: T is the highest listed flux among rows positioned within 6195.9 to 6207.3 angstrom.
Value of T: 4.56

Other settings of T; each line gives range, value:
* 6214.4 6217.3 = 4.6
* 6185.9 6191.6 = 4.21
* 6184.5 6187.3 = 4.71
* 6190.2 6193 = 4.62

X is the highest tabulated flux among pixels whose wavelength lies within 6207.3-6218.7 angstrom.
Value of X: 4.6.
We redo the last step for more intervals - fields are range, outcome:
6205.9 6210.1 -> 4.59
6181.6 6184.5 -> 4.05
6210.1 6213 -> 4.18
